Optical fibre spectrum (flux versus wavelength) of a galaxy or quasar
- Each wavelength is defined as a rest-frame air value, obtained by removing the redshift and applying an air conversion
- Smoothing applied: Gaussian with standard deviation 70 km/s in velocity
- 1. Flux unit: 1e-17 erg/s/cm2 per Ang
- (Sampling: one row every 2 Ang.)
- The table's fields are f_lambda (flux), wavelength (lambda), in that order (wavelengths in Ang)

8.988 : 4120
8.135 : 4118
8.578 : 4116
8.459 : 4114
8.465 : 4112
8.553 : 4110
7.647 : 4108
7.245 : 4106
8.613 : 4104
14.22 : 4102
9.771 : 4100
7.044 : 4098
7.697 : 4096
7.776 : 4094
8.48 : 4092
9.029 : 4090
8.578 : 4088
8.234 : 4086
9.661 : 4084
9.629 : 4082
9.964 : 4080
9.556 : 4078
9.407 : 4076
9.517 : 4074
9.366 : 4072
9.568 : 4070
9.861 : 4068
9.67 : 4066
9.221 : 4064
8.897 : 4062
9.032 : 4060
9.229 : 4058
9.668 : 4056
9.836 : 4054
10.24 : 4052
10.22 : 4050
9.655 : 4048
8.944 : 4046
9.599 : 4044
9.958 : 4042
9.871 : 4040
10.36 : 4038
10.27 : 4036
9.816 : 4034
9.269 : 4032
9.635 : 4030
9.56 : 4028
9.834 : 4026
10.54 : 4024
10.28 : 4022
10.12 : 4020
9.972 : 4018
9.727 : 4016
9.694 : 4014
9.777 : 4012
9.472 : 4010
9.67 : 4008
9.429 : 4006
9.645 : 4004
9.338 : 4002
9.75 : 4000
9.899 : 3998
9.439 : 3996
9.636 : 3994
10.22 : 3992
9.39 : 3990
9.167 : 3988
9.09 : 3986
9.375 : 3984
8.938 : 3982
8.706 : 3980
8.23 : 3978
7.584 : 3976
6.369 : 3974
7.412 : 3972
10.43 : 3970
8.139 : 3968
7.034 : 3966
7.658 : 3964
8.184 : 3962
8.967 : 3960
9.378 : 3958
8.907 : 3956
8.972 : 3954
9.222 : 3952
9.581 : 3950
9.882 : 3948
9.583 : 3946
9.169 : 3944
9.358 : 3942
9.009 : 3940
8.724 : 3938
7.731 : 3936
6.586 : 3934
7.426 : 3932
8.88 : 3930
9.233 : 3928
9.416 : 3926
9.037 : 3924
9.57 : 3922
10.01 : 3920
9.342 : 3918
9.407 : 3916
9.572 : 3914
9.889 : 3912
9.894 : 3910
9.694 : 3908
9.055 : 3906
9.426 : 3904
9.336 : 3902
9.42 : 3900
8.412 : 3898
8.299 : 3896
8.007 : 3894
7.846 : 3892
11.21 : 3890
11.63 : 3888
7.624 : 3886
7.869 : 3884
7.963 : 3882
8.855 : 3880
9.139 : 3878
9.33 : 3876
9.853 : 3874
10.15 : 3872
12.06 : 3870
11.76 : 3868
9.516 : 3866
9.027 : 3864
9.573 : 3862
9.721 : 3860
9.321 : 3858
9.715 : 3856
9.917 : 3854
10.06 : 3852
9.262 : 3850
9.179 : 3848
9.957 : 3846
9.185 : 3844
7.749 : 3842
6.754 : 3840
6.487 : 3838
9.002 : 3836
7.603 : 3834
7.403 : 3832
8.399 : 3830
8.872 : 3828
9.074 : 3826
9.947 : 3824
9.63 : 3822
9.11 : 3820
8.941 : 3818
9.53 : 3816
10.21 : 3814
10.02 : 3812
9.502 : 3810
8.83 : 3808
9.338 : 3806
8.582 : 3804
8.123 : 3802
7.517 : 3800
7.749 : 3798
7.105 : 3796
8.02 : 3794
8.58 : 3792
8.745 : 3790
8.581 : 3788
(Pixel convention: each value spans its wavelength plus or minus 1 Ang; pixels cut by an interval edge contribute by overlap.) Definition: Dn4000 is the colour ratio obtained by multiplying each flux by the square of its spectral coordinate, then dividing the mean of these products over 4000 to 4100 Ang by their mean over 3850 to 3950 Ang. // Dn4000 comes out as 1.10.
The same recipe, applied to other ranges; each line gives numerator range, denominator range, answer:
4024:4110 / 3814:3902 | 1.14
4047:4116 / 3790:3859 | 1.19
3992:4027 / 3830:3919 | 1.14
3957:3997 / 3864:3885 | 0.95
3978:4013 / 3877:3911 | 1.10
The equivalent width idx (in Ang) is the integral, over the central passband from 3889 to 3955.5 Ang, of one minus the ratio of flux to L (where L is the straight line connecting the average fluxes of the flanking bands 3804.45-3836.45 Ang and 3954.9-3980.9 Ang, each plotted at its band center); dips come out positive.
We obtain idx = -4.7 Ang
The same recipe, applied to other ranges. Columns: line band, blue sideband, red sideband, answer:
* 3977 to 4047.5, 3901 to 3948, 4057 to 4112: -4.0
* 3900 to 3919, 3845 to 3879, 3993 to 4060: 0.6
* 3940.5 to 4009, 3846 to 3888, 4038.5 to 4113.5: 2.9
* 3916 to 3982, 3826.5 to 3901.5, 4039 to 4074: 4.3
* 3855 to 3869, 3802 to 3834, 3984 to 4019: -0.9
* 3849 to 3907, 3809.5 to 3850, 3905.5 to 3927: -1.3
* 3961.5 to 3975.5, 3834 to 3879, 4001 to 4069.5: 2.5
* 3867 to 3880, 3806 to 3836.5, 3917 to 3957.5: -1.8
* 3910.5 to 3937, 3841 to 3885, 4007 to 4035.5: 1.9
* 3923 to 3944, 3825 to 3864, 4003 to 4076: 1.5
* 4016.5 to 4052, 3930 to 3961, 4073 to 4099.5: -4.2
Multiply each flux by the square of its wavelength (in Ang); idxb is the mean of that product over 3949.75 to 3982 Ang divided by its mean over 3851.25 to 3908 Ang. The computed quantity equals 0.9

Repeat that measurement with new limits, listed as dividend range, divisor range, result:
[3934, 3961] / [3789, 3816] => 1.12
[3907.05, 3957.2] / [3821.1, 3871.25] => 1.04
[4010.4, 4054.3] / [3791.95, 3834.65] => 1.26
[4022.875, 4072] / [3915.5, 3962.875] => 1.14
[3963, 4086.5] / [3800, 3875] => 1.12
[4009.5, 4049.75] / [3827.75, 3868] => 1.21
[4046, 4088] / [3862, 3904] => 1.11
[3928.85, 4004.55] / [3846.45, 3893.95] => 0.97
